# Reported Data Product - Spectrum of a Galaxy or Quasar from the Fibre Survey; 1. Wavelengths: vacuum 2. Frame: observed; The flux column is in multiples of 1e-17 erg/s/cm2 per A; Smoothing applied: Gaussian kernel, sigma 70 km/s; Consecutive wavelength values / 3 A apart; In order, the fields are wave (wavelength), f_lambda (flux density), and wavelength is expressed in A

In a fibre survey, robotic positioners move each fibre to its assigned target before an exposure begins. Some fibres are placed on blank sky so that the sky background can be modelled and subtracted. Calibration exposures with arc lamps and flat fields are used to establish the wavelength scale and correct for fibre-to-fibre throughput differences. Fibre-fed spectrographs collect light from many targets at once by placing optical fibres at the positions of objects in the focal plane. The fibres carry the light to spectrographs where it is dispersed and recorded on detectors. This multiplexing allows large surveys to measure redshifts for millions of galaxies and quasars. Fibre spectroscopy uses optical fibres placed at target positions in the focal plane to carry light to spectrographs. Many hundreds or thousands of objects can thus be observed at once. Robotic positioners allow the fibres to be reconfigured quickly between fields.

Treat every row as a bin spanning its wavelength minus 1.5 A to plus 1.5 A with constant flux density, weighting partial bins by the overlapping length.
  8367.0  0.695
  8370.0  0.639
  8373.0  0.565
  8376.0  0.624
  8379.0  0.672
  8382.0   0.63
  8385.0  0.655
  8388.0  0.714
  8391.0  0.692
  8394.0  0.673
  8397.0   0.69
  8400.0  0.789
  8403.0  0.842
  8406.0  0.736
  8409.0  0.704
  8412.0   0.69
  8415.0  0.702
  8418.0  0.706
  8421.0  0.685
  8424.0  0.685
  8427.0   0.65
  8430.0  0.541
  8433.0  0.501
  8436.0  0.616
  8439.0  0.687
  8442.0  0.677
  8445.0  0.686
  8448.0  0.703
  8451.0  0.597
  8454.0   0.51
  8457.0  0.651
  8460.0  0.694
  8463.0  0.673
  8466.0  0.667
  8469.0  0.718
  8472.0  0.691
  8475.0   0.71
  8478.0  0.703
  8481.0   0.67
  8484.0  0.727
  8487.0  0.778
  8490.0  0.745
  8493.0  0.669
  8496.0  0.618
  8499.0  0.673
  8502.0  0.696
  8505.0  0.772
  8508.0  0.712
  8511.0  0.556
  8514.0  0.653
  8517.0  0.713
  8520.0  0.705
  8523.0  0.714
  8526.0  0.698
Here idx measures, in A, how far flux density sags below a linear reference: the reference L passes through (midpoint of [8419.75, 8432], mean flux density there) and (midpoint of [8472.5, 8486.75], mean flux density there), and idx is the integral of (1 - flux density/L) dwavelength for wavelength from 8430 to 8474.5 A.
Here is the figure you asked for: 1.7 A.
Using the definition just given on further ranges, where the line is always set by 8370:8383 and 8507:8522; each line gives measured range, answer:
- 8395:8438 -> -3.0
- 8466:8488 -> -1.8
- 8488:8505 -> -0.7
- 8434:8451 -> -0.4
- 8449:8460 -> 0.7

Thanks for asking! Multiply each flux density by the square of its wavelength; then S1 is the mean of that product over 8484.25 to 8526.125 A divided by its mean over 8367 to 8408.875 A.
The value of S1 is 1.04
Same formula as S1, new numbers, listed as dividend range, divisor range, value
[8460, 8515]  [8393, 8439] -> 1.03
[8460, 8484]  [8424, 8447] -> 1.11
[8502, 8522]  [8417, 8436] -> 1.12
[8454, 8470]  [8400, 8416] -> 0.91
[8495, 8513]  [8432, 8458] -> 1.09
